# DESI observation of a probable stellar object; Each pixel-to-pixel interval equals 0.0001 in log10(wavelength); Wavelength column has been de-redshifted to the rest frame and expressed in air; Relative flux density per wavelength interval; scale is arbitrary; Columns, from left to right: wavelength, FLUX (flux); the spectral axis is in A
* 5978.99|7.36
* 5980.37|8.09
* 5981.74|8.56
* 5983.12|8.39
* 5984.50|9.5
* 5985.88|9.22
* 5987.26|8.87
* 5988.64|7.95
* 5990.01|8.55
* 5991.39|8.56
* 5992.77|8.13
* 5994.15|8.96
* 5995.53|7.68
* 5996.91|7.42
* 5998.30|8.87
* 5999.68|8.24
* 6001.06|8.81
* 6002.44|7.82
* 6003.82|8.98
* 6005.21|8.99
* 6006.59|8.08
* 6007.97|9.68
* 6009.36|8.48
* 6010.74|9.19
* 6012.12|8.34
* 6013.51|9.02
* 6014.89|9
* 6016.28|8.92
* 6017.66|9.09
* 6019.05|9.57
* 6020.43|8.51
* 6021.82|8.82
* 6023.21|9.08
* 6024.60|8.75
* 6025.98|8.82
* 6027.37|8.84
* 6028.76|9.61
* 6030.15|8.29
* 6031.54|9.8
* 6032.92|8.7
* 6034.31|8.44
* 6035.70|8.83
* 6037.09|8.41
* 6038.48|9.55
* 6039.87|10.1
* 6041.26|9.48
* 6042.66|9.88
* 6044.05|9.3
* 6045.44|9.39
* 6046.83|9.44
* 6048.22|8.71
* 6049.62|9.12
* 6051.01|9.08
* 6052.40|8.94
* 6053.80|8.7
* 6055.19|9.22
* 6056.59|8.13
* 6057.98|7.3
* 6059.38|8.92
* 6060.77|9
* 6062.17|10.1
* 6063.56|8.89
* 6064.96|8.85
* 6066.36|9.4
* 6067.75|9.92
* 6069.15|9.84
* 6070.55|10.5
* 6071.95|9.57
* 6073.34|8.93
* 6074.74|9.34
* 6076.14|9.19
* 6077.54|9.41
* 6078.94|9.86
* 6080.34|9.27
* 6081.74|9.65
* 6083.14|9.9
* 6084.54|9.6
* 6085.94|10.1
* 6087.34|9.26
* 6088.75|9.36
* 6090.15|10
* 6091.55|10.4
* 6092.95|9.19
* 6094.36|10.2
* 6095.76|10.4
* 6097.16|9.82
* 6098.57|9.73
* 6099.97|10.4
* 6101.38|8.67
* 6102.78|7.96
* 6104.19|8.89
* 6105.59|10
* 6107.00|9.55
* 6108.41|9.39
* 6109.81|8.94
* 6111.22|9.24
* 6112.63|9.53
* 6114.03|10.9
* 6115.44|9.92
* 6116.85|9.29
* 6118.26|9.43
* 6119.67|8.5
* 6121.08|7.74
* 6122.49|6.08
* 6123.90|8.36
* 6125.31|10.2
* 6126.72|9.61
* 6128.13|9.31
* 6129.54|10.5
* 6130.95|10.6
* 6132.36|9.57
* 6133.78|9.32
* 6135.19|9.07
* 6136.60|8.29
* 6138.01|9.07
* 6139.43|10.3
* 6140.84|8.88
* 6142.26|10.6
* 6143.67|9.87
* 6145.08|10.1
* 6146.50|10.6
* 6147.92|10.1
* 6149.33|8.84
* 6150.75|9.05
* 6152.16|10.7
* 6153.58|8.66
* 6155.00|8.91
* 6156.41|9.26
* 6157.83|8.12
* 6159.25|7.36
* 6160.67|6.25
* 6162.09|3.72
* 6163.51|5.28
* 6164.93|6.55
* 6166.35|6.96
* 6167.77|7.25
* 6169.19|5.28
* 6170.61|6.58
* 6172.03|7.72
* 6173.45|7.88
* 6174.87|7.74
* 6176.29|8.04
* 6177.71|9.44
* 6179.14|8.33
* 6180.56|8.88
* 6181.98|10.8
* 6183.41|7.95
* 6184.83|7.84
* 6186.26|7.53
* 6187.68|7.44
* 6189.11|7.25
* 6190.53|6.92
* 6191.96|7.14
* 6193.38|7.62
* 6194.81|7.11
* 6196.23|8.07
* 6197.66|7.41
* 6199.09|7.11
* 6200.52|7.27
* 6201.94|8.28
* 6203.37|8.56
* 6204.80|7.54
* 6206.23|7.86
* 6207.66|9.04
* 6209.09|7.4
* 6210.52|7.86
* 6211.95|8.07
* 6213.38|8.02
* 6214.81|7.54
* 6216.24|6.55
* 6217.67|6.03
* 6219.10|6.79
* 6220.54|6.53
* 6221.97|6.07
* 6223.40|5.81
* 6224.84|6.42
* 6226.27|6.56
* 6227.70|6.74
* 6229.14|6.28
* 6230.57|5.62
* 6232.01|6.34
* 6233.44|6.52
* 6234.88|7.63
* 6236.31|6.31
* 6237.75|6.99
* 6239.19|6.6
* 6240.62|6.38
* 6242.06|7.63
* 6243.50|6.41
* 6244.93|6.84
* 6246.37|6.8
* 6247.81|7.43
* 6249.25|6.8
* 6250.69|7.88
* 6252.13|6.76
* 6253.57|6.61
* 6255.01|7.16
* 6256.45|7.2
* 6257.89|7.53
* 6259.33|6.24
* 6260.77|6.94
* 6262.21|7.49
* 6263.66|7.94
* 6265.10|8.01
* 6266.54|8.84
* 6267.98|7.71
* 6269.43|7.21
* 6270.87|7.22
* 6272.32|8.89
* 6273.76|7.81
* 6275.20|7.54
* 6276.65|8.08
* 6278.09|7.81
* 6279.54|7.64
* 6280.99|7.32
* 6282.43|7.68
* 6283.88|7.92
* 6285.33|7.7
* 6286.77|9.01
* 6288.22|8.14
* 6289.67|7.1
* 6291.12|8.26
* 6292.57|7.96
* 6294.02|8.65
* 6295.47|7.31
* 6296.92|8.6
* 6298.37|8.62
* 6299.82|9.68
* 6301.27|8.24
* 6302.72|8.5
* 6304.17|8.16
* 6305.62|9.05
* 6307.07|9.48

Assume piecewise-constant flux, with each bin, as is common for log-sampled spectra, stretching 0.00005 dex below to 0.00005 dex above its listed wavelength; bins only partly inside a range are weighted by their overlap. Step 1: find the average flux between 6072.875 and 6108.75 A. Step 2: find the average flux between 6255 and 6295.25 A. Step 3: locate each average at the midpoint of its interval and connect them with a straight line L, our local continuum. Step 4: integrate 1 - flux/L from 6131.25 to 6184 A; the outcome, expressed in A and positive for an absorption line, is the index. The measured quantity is 2.9 A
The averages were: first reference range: 9.56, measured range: 8.43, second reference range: 7.75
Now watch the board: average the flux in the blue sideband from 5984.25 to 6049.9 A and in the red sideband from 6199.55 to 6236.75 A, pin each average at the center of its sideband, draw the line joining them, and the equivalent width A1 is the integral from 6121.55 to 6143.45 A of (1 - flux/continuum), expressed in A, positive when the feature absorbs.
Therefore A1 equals -4.1 A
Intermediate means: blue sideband 8.87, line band 9.31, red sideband 7.07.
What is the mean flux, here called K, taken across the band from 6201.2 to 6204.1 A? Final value 8.42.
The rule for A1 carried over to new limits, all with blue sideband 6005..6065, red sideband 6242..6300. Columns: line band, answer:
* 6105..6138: -3.0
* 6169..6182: 0.2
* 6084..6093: -1.1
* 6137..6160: -2.9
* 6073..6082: -0.7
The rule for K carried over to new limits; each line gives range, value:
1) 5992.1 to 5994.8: 8.54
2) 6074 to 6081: 9.41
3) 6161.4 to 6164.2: 4.5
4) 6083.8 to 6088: 9.67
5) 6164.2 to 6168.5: 6.9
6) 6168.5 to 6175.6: 7.05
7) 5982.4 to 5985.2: 8.92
